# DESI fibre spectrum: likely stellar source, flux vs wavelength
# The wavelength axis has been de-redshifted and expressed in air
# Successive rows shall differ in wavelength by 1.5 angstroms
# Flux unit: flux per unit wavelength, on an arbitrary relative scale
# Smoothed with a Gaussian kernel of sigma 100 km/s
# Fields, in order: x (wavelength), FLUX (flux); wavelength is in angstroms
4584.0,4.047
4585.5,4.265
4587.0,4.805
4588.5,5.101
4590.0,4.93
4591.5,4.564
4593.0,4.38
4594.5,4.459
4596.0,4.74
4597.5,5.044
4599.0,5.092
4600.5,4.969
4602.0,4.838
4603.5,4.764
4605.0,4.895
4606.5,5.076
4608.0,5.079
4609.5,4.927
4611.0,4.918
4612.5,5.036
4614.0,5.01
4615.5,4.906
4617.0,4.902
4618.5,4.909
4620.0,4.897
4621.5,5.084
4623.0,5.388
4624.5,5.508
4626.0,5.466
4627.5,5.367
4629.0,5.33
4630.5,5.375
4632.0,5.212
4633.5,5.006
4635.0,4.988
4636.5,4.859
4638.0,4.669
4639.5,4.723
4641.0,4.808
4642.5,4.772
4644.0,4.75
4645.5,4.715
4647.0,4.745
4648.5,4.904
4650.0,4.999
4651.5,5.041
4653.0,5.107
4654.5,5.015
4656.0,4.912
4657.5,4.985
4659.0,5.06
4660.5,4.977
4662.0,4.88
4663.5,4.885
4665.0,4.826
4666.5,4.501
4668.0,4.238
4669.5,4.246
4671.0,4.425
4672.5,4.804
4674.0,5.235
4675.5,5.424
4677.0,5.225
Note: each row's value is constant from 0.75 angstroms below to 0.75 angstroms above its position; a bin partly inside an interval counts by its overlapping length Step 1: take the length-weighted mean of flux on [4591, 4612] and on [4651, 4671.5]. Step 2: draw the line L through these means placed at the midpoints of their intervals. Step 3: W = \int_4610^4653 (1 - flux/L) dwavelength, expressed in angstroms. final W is -1.7 angstroms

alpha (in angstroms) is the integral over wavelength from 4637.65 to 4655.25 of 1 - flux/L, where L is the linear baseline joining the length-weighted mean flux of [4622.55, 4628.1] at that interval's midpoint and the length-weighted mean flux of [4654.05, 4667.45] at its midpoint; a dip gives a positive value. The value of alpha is 0.84 angstroms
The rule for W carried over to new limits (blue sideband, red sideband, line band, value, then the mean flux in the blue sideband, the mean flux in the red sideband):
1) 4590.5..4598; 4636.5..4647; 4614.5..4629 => -1.4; 4.63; 4.75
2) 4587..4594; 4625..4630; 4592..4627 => 0.7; 4.74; 5.39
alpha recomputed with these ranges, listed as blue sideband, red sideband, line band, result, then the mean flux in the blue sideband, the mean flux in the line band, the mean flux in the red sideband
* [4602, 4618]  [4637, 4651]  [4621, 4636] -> -1.3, 4.95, 5.27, 4.79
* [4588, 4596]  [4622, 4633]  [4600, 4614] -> 0.1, 4.68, 4.95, 5.36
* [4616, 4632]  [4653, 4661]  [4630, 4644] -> 0.6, 5.22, 4.92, 5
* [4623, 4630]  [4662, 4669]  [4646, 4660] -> -0.3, 5.41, 4.97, 4.63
